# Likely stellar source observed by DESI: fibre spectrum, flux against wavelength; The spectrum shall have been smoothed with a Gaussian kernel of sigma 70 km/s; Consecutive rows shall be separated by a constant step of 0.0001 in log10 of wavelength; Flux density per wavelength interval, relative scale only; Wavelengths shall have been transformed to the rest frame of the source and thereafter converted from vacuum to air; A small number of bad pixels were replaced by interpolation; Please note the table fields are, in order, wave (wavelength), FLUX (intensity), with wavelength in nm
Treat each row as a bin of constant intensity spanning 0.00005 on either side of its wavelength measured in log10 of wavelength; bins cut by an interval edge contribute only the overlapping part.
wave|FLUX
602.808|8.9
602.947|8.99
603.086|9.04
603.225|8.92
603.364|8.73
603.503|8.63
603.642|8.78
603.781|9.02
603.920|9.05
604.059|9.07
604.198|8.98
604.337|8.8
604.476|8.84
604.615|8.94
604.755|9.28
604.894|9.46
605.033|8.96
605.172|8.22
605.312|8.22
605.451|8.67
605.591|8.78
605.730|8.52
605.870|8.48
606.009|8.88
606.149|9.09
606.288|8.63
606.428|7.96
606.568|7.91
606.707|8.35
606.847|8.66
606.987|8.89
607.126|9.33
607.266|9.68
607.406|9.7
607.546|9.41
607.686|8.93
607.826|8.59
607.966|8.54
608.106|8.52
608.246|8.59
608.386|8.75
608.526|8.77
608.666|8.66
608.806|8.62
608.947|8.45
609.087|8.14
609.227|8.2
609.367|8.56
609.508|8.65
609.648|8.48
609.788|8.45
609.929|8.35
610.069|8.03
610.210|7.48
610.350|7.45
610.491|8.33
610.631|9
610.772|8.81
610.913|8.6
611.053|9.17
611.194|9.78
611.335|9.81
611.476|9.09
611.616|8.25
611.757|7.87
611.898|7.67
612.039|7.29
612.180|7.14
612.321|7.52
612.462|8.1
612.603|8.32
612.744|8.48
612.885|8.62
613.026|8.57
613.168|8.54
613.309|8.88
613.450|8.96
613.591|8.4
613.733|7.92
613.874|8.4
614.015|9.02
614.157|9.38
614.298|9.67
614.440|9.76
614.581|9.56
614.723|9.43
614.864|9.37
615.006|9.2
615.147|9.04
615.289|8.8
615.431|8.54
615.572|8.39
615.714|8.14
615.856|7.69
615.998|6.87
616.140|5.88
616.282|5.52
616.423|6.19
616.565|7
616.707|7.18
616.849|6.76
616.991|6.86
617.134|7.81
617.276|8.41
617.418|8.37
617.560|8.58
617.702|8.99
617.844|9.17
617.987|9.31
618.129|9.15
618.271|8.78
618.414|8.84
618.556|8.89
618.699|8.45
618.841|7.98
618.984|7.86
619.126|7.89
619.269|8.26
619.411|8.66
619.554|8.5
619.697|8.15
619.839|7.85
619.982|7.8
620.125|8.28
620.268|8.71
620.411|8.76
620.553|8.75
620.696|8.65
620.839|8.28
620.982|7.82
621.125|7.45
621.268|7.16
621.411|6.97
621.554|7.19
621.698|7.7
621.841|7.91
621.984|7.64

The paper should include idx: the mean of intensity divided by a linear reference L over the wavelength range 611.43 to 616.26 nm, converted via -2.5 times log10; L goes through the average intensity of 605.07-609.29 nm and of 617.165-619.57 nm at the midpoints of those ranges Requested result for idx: 0.03 mag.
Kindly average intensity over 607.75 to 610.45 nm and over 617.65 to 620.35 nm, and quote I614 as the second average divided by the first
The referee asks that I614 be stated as 1.01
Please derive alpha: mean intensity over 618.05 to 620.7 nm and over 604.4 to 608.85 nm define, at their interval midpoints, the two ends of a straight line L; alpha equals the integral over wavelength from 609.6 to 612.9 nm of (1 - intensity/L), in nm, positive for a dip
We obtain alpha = 0.122 nm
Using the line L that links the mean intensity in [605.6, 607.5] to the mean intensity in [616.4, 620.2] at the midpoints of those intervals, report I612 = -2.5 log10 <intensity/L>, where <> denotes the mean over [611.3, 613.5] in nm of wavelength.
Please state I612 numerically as 0.02 mag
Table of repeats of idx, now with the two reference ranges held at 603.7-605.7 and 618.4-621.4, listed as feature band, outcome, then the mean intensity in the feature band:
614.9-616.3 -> 0.06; 7.93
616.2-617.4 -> 0.19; 7.02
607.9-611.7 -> 0.01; 8.57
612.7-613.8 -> -0.01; 8.55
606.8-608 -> -0.04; 9.1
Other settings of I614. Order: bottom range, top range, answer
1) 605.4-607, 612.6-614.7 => 1.04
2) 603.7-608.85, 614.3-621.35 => 0.93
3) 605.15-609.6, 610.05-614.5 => 0.98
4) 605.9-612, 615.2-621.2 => 0.93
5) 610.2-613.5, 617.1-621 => 1.01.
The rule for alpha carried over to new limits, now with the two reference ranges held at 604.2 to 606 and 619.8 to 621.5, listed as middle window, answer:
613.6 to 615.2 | -0.153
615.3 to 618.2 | 0.161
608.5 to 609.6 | 0.012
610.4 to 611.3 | -0.047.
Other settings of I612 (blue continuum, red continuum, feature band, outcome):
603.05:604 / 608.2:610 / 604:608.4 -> -0.01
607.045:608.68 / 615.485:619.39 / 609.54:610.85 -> 0.06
